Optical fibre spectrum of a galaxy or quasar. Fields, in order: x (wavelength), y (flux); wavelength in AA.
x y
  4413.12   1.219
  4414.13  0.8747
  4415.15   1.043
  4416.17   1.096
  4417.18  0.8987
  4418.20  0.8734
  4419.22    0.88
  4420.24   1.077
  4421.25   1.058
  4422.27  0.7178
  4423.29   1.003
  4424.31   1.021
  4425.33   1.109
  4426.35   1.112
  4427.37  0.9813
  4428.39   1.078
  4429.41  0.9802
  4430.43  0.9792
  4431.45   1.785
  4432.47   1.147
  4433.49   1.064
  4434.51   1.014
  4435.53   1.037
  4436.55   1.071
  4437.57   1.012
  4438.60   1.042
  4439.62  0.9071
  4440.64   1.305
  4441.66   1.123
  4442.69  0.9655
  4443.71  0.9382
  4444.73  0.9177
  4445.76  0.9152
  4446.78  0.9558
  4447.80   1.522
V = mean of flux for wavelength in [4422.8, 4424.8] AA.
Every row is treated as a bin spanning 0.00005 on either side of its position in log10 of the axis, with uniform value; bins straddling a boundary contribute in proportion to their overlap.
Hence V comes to 1.01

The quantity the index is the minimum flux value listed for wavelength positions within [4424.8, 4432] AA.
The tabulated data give 0.9792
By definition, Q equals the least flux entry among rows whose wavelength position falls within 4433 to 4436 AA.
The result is 1.014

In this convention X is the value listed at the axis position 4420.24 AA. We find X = 1.077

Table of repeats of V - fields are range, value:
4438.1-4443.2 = 1.07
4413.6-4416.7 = 1.01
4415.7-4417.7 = 0.997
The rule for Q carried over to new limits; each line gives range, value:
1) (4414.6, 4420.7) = 0.8734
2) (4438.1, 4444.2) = 0.9071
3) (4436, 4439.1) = 1.012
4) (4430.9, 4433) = 1.147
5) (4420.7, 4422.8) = 0.7178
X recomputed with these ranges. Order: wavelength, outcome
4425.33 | 1.109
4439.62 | 0.9071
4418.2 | 0.8734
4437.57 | 1.012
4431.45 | 1.785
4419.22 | 0.88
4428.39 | 1.078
